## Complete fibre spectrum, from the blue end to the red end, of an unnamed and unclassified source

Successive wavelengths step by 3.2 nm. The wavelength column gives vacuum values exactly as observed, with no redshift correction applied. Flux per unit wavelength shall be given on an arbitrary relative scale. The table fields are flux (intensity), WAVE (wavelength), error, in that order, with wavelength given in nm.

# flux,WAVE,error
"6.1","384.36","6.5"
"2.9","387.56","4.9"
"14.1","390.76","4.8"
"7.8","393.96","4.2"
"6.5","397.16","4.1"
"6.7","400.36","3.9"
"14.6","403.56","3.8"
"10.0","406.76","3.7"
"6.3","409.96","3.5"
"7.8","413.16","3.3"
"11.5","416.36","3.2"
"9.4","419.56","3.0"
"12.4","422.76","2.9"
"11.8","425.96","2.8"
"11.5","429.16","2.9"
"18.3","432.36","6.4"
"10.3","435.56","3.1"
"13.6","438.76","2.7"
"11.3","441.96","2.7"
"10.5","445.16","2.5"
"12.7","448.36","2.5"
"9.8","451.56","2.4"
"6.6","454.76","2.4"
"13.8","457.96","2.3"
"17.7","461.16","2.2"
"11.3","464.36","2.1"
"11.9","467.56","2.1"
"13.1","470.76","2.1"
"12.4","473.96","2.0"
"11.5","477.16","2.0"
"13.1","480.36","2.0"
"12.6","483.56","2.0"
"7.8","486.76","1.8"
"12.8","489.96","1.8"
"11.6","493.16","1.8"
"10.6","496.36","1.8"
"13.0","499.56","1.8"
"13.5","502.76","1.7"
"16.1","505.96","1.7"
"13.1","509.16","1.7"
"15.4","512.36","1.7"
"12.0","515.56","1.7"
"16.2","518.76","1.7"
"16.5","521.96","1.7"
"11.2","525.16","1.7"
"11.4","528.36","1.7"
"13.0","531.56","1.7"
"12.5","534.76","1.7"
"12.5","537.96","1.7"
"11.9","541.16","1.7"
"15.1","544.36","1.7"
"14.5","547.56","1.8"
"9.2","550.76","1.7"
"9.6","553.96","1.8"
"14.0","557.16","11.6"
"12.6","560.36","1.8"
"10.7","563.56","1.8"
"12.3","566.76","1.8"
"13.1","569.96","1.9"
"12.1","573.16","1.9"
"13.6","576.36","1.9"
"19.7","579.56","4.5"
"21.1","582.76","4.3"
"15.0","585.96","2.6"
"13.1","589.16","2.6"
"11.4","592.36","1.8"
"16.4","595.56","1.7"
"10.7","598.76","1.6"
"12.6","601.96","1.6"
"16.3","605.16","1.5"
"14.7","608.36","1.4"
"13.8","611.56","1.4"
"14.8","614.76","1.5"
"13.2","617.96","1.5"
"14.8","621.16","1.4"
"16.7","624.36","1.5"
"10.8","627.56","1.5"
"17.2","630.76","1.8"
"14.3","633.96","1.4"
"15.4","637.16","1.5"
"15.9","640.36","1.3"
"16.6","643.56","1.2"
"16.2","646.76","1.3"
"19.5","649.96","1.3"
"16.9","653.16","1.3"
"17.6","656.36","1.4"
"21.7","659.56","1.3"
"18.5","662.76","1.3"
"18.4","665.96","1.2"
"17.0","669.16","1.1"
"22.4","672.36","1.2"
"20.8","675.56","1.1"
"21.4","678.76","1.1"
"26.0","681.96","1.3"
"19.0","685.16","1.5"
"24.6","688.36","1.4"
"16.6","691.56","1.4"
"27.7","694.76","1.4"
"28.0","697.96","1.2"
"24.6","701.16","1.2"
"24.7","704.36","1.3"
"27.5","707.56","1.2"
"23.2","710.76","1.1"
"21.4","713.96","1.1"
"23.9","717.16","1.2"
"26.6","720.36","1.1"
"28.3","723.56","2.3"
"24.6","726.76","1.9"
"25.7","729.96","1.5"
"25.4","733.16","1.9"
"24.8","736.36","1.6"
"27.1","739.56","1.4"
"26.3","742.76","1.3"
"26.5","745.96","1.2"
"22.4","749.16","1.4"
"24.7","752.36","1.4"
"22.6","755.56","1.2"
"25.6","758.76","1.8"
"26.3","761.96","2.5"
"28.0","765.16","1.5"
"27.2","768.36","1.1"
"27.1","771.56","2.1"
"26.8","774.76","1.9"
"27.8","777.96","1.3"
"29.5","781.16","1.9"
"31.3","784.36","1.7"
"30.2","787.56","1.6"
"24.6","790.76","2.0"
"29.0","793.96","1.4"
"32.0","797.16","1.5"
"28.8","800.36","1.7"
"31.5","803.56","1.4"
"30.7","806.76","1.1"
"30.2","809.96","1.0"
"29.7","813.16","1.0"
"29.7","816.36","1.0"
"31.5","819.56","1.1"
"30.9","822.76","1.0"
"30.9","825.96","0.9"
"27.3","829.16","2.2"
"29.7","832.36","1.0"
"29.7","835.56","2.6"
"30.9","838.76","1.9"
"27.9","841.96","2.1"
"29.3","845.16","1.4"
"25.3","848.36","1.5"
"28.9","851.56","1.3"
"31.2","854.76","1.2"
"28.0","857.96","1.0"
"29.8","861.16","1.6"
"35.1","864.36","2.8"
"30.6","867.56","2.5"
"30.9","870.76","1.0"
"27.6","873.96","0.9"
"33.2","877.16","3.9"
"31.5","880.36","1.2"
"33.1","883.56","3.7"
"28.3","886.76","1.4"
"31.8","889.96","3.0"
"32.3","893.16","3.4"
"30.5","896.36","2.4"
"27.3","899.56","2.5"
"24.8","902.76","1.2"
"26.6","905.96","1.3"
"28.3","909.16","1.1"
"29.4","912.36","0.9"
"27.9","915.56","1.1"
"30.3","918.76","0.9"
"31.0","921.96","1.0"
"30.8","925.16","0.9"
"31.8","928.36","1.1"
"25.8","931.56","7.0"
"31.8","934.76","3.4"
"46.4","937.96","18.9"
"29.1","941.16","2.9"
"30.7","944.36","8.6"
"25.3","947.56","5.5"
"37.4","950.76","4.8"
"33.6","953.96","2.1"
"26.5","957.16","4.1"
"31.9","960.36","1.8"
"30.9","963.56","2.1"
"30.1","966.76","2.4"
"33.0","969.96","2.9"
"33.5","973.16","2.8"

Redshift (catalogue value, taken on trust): 0.74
